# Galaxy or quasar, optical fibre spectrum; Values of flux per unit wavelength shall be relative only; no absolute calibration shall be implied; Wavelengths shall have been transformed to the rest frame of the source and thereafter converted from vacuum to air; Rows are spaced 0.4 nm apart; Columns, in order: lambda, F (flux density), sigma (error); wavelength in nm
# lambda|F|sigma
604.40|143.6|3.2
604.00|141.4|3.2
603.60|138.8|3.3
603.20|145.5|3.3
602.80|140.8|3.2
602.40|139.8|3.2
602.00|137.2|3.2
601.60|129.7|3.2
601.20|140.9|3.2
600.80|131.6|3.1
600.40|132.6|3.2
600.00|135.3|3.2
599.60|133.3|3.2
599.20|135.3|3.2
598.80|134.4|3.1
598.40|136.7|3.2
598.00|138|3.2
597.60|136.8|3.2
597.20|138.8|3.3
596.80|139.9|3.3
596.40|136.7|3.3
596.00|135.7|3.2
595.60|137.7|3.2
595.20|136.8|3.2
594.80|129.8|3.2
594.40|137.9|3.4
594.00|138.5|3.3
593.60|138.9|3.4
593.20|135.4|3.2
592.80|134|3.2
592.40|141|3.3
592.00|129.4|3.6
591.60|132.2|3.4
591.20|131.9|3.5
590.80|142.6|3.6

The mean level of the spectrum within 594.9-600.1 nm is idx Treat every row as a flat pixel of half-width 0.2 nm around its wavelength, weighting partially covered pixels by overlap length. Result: 136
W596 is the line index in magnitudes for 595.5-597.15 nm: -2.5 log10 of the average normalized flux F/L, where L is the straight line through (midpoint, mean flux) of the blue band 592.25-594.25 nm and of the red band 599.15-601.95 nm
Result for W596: -0.01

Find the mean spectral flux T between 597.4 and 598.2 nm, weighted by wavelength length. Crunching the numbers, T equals 137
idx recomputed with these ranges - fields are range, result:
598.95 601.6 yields 134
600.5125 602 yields 134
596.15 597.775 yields 138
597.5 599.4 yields 136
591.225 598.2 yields 136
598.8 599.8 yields 134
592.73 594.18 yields 137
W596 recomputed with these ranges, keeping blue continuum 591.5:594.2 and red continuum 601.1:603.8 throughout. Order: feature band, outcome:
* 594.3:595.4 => 0.015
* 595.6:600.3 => 0.008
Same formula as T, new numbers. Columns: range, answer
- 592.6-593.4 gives 135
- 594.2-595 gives 134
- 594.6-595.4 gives 133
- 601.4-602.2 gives 133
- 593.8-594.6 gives 138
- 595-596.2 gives 137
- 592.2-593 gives 137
